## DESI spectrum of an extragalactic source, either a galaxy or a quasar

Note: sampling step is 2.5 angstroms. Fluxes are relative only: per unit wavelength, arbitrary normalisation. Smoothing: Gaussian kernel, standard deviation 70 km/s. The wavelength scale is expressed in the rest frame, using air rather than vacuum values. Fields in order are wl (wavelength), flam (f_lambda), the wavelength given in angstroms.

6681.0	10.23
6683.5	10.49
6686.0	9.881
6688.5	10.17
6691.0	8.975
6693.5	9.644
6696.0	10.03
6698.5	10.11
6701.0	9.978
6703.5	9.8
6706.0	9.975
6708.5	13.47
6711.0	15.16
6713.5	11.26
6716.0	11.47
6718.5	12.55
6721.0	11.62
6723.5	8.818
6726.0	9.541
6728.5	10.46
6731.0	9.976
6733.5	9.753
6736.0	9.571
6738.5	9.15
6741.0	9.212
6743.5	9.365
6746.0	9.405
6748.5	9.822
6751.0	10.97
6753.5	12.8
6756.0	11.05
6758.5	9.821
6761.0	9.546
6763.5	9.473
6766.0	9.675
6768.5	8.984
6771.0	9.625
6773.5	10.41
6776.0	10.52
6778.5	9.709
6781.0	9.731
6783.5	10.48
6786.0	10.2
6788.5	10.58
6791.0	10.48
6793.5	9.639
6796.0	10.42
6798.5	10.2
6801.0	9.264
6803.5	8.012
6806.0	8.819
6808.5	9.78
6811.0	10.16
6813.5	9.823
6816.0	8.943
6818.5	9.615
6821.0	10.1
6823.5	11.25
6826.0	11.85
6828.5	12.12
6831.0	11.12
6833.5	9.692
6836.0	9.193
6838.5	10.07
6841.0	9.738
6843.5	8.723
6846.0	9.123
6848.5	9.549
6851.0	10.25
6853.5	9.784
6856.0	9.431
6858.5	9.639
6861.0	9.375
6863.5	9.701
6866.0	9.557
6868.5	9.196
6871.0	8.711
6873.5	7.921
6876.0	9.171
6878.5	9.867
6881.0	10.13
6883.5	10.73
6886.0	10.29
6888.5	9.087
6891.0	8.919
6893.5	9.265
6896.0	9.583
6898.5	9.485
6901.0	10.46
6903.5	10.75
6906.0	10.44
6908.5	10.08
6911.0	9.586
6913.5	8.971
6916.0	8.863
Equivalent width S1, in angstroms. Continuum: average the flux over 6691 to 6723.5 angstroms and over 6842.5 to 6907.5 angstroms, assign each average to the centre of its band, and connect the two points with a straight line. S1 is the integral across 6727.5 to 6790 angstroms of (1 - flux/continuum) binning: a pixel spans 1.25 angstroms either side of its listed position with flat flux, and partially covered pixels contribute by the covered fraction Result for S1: 3.5 angstroms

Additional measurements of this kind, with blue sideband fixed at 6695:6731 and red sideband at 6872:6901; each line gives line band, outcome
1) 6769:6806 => 1.7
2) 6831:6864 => 0.8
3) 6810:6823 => 0.4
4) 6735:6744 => 1.2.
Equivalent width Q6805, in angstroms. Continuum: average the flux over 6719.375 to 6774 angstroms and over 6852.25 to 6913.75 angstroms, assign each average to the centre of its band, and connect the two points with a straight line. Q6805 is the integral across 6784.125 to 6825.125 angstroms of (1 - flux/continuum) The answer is -0.17 angstroms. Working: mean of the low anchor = 9.97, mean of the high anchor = 9.62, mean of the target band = 9.86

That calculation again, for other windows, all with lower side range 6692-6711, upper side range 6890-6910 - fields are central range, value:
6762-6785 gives 1.3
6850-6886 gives 1.7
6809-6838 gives -0.4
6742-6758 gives 0.0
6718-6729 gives 0.2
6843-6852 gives 0.6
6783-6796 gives 0.1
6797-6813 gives 1.4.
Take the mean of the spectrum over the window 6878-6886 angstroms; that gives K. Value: 10.3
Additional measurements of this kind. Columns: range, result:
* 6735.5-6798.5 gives 10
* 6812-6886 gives 9.82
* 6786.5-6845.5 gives 9.97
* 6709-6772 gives 10.4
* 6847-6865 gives 9.67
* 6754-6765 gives 10.2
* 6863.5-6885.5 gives 9.46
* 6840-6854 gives 9.51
